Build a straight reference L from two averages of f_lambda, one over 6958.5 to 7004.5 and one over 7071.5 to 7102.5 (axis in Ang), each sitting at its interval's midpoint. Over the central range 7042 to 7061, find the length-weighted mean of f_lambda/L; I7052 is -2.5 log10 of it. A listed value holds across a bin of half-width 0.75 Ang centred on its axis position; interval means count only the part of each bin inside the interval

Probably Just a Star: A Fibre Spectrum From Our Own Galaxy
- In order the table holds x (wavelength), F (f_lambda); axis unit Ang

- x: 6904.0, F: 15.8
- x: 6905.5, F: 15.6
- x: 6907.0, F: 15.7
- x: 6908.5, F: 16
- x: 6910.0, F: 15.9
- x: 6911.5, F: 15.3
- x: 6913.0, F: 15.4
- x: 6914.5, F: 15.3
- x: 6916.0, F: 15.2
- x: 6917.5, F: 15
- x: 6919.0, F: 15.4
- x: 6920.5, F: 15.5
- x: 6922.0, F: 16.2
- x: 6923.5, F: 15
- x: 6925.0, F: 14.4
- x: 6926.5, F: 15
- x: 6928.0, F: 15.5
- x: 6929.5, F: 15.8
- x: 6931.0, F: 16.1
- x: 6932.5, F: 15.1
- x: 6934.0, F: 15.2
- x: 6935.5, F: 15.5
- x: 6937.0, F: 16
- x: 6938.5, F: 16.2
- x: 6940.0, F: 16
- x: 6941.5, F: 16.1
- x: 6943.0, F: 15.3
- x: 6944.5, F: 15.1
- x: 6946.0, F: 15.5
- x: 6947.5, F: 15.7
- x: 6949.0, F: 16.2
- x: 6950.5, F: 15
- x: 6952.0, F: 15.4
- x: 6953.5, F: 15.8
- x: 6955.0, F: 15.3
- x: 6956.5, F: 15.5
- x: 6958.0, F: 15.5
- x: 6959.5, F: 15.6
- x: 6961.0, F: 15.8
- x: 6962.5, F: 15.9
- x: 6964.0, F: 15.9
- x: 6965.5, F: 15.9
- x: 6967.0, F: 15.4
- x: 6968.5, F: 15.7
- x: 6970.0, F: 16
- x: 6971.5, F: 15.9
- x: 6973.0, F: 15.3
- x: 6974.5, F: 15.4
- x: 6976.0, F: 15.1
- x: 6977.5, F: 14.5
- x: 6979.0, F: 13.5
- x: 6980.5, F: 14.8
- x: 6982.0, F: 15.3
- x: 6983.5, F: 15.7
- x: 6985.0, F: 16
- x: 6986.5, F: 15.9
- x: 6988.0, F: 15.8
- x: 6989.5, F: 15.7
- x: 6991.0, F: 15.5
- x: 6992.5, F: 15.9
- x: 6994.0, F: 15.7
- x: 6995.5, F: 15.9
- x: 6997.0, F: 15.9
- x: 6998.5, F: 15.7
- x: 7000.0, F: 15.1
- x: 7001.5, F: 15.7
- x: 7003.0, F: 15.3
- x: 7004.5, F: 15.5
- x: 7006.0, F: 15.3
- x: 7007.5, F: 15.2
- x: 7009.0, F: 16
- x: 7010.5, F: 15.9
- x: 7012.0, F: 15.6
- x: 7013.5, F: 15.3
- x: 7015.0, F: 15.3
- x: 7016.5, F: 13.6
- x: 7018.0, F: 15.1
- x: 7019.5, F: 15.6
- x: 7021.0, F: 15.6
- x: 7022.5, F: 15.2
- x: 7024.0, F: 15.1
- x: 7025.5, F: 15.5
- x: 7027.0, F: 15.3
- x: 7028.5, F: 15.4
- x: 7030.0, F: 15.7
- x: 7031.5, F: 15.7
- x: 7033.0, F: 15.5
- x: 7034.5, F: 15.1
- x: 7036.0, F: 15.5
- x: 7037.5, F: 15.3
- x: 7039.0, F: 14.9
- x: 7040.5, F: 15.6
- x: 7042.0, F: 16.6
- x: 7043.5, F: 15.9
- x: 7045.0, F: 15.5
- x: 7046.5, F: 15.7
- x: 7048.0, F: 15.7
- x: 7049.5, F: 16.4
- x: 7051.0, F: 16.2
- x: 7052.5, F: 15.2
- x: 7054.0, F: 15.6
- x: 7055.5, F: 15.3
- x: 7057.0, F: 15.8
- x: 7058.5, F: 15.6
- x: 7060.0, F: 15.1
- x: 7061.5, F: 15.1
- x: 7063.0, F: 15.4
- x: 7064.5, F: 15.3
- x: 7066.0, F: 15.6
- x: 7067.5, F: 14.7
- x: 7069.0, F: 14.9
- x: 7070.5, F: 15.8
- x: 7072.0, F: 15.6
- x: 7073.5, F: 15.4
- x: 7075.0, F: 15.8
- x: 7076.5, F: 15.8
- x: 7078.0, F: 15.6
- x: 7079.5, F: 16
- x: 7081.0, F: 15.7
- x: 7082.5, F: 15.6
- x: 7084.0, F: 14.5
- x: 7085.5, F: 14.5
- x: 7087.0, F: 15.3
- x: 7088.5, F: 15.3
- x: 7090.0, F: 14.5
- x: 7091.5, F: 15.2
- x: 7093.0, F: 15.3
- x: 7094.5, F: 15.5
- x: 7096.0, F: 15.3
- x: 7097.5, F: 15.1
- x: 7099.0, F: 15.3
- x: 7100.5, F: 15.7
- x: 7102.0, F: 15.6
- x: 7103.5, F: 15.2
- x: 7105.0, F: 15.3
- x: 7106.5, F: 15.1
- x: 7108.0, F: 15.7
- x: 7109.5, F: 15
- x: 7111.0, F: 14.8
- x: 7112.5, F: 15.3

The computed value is -0.02 mag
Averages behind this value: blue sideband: 15.5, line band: 15.7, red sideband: 15.4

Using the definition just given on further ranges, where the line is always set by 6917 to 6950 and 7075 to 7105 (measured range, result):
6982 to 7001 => -0.02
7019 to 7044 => -0.01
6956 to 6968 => -0.01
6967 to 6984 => 0.02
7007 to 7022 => 0.01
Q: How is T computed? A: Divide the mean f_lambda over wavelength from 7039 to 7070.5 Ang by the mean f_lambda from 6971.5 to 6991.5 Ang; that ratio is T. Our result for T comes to 1.0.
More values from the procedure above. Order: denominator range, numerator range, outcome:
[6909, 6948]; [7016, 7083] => 1.00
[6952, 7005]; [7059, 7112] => 0.99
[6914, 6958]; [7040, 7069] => 1.01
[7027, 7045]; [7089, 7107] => 0.98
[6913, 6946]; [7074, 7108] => 0.99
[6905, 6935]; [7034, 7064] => 1.01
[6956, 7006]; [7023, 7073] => 1.00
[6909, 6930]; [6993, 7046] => 1.01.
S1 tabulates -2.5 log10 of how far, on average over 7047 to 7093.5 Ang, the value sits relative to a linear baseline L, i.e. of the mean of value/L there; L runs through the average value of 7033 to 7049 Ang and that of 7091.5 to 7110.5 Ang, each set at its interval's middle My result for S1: 0.00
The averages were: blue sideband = 15.6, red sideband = 15.3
